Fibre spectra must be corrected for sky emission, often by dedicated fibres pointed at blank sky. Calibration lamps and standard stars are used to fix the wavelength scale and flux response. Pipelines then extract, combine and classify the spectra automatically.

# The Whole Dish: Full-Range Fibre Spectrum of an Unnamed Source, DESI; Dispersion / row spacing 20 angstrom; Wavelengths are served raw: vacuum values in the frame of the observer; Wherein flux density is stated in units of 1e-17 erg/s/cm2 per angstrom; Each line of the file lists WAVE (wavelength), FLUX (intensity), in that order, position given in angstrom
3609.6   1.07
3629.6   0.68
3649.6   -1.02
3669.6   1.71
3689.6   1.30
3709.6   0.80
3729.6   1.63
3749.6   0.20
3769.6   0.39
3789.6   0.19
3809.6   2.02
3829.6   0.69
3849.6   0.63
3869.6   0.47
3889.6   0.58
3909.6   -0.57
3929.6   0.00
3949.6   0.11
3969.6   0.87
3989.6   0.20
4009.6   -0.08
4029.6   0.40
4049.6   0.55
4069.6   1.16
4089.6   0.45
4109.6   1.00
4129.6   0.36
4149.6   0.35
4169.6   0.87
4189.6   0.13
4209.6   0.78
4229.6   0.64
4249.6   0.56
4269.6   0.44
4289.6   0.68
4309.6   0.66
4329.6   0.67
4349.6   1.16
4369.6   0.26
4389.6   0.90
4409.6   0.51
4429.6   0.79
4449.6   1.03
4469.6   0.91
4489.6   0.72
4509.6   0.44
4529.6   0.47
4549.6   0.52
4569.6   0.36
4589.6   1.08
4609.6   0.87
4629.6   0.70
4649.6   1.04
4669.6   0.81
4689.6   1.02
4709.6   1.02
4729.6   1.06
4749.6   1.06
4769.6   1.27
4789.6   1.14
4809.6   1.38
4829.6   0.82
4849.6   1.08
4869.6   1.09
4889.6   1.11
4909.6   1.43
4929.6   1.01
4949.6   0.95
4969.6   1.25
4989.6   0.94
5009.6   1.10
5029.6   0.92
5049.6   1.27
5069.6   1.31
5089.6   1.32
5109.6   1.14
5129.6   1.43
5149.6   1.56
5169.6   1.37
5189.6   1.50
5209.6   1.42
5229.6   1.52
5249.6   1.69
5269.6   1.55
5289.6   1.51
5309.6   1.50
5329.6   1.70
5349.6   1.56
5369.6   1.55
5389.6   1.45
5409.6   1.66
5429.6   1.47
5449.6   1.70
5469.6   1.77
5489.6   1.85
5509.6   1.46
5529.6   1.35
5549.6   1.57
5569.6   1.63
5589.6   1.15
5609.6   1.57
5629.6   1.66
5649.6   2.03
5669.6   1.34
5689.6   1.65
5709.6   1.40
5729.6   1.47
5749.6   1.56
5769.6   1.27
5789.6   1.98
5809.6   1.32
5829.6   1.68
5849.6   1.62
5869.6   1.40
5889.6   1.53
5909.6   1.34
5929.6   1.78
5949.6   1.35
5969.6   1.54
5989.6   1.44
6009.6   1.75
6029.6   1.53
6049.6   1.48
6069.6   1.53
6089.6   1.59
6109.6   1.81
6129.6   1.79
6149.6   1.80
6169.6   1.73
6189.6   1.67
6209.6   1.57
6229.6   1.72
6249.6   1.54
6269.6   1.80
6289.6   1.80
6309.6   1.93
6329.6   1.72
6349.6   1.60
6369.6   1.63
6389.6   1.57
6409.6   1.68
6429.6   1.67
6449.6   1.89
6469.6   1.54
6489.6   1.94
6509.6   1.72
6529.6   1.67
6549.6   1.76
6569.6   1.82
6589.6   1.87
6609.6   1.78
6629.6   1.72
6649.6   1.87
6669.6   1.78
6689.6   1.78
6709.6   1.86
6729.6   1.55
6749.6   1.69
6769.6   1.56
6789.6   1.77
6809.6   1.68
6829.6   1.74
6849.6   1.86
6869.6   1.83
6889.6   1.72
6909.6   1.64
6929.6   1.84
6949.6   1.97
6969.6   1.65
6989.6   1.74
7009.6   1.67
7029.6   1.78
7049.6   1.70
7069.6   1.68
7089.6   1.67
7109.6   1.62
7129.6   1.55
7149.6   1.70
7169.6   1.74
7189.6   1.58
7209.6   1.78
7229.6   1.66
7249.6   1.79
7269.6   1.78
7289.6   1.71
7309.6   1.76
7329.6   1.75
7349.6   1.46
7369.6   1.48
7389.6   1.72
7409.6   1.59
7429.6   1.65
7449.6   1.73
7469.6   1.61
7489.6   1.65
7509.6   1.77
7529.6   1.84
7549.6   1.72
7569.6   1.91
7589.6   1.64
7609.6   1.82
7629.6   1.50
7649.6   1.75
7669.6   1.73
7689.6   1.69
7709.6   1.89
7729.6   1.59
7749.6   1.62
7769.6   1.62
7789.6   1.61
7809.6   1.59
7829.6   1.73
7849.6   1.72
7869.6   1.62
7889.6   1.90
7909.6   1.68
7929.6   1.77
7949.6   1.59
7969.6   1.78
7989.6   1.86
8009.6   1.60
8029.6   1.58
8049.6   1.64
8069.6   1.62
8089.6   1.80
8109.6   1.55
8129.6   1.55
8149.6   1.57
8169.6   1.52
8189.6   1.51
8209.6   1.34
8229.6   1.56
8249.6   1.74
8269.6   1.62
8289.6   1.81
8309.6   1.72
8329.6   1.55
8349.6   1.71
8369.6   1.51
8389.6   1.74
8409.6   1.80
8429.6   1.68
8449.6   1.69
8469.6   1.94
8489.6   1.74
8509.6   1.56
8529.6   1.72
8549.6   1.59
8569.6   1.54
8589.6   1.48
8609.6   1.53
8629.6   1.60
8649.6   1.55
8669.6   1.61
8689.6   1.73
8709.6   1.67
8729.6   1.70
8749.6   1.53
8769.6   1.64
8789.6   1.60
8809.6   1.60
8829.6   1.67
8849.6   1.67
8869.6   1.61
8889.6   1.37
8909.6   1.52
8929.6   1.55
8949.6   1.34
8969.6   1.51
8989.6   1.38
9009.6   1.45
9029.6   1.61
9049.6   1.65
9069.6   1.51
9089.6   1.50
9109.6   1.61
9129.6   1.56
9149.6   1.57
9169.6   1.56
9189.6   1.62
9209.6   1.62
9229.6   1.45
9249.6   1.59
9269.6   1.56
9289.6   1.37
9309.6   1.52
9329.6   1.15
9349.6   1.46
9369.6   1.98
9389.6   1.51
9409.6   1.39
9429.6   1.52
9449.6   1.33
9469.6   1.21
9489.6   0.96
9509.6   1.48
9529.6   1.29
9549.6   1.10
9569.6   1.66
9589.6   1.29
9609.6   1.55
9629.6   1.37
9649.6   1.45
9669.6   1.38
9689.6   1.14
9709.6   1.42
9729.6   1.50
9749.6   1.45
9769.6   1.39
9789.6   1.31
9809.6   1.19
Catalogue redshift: 0.15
